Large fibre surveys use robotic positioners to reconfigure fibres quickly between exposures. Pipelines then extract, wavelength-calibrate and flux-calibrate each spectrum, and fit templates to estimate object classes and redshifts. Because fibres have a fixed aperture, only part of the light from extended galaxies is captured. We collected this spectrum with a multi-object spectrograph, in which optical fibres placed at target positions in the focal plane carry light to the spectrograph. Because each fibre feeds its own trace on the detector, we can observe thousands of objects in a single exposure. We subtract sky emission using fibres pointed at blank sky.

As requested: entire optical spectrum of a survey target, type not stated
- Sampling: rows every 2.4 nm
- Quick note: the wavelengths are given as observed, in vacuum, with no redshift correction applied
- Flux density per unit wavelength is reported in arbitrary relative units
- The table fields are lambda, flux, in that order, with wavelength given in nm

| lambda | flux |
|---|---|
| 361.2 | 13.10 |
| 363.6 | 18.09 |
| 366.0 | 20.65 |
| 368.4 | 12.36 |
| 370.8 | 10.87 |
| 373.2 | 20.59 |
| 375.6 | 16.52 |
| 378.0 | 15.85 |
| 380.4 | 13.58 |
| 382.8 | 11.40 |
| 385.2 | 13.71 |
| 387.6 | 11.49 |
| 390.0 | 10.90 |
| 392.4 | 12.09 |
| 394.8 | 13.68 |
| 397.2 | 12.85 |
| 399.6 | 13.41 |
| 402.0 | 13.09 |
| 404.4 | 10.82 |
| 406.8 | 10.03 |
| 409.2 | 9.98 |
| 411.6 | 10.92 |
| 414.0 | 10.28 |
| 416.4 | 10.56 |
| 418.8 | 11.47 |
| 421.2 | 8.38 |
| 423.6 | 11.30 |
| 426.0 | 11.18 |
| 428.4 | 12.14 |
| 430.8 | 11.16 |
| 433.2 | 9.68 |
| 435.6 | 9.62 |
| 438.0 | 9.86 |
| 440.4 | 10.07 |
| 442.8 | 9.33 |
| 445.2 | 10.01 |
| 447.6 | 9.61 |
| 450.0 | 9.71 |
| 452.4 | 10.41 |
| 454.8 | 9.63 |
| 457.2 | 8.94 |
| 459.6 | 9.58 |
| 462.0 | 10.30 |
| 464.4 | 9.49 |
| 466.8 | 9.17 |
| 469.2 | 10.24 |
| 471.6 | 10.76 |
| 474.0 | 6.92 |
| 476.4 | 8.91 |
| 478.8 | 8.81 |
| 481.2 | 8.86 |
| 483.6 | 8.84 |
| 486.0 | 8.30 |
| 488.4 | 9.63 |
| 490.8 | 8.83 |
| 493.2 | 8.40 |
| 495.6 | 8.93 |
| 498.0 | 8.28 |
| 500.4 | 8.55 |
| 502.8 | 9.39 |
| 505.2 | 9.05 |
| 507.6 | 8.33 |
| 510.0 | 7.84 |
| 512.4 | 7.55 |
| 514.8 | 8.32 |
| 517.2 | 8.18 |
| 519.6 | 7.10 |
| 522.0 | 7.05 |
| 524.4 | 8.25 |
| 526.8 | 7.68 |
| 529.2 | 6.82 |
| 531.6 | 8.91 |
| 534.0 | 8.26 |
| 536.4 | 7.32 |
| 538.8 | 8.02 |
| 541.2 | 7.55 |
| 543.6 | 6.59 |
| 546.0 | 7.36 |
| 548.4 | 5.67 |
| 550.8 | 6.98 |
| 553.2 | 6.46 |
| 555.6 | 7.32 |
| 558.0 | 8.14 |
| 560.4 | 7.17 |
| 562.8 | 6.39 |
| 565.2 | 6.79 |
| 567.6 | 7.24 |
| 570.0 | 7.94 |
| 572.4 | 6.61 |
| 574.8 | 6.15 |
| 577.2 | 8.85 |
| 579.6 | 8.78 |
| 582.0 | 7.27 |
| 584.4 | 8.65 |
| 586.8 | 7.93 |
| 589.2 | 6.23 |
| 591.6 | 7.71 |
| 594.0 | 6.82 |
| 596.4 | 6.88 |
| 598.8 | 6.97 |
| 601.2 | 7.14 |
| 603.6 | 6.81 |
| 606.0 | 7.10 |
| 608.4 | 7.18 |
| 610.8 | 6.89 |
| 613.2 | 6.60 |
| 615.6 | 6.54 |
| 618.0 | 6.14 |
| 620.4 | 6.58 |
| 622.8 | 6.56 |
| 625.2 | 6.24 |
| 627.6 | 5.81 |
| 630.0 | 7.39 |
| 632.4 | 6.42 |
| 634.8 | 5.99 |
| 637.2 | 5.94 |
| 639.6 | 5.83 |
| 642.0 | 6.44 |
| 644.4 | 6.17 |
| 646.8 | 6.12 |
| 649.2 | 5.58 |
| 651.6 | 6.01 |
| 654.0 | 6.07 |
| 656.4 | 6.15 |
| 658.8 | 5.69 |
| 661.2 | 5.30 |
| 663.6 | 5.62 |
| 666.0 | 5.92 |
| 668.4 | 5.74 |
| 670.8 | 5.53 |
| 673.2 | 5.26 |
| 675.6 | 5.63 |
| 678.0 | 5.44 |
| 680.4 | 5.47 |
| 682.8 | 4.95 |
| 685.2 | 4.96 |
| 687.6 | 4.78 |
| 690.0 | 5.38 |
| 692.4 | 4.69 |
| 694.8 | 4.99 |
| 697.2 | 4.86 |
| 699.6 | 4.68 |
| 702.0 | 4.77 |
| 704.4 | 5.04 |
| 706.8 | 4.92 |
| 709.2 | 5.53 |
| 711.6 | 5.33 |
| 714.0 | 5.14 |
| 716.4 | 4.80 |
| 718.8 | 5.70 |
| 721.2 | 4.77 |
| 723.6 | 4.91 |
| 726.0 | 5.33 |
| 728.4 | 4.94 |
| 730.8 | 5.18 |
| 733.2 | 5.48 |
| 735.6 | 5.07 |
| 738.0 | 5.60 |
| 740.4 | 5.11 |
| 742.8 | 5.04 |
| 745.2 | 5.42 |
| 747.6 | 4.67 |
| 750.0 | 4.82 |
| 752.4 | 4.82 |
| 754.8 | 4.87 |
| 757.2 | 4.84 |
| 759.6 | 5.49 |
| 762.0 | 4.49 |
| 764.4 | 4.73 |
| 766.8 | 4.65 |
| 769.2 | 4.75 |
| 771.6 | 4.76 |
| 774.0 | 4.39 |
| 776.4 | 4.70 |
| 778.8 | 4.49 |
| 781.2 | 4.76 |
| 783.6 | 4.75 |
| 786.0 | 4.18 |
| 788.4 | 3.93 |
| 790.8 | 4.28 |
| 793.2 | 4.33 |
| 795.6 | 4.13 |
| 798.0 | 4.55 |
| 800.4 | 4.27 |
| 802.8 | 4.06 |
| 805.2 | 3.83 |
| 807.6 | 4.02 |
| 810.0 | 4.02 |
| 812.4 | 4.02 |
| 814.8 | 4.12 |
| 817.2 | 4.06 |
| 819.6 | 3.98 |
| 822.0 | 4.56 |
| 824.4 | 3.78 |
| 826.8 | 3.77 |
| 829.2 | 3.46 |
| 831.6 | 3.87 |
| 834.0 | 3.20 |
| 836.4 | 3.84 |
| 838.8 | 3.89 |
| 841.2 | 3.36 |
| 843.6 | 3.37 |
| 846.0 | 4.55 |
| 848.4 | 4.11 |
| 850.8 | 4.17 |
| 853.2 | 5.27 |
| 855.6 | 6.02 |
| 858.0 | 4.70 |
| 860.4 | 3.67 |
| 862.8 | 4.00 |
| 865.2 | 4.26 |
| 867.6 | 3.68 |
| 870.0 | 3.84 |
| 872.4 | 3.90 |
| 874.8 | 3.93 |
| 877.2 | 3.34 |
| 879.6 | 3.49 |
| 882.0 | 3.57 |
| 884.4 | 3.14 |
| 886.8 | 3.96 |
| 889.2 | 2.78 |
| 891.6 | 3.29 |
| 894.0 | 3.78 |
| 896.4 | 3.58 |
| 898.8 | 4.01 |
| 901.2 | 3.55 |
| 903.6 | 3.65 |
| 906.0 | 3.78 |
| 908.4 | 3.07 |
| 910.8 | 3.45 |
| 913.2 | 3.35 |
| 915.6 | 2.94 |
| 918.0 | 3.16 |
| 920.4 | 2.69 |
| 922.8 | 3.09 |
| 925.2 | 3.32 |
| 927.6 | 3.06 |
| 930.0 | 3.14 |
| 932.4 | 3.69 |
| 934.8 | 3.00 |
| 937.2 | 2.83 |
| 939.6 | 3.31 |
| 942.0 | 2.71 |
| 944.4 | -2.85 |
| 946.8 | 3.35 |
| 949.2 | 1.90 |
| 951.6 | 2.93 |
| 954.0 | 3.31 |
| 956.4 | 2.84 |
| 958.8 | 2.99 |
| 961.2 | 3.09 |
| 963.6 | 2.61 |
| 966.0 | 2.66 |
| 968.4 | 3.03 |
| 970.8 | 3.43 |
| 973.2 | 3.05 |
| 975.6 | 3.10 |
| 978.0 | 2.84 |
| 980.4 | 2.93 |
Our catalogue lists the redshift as 0.301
